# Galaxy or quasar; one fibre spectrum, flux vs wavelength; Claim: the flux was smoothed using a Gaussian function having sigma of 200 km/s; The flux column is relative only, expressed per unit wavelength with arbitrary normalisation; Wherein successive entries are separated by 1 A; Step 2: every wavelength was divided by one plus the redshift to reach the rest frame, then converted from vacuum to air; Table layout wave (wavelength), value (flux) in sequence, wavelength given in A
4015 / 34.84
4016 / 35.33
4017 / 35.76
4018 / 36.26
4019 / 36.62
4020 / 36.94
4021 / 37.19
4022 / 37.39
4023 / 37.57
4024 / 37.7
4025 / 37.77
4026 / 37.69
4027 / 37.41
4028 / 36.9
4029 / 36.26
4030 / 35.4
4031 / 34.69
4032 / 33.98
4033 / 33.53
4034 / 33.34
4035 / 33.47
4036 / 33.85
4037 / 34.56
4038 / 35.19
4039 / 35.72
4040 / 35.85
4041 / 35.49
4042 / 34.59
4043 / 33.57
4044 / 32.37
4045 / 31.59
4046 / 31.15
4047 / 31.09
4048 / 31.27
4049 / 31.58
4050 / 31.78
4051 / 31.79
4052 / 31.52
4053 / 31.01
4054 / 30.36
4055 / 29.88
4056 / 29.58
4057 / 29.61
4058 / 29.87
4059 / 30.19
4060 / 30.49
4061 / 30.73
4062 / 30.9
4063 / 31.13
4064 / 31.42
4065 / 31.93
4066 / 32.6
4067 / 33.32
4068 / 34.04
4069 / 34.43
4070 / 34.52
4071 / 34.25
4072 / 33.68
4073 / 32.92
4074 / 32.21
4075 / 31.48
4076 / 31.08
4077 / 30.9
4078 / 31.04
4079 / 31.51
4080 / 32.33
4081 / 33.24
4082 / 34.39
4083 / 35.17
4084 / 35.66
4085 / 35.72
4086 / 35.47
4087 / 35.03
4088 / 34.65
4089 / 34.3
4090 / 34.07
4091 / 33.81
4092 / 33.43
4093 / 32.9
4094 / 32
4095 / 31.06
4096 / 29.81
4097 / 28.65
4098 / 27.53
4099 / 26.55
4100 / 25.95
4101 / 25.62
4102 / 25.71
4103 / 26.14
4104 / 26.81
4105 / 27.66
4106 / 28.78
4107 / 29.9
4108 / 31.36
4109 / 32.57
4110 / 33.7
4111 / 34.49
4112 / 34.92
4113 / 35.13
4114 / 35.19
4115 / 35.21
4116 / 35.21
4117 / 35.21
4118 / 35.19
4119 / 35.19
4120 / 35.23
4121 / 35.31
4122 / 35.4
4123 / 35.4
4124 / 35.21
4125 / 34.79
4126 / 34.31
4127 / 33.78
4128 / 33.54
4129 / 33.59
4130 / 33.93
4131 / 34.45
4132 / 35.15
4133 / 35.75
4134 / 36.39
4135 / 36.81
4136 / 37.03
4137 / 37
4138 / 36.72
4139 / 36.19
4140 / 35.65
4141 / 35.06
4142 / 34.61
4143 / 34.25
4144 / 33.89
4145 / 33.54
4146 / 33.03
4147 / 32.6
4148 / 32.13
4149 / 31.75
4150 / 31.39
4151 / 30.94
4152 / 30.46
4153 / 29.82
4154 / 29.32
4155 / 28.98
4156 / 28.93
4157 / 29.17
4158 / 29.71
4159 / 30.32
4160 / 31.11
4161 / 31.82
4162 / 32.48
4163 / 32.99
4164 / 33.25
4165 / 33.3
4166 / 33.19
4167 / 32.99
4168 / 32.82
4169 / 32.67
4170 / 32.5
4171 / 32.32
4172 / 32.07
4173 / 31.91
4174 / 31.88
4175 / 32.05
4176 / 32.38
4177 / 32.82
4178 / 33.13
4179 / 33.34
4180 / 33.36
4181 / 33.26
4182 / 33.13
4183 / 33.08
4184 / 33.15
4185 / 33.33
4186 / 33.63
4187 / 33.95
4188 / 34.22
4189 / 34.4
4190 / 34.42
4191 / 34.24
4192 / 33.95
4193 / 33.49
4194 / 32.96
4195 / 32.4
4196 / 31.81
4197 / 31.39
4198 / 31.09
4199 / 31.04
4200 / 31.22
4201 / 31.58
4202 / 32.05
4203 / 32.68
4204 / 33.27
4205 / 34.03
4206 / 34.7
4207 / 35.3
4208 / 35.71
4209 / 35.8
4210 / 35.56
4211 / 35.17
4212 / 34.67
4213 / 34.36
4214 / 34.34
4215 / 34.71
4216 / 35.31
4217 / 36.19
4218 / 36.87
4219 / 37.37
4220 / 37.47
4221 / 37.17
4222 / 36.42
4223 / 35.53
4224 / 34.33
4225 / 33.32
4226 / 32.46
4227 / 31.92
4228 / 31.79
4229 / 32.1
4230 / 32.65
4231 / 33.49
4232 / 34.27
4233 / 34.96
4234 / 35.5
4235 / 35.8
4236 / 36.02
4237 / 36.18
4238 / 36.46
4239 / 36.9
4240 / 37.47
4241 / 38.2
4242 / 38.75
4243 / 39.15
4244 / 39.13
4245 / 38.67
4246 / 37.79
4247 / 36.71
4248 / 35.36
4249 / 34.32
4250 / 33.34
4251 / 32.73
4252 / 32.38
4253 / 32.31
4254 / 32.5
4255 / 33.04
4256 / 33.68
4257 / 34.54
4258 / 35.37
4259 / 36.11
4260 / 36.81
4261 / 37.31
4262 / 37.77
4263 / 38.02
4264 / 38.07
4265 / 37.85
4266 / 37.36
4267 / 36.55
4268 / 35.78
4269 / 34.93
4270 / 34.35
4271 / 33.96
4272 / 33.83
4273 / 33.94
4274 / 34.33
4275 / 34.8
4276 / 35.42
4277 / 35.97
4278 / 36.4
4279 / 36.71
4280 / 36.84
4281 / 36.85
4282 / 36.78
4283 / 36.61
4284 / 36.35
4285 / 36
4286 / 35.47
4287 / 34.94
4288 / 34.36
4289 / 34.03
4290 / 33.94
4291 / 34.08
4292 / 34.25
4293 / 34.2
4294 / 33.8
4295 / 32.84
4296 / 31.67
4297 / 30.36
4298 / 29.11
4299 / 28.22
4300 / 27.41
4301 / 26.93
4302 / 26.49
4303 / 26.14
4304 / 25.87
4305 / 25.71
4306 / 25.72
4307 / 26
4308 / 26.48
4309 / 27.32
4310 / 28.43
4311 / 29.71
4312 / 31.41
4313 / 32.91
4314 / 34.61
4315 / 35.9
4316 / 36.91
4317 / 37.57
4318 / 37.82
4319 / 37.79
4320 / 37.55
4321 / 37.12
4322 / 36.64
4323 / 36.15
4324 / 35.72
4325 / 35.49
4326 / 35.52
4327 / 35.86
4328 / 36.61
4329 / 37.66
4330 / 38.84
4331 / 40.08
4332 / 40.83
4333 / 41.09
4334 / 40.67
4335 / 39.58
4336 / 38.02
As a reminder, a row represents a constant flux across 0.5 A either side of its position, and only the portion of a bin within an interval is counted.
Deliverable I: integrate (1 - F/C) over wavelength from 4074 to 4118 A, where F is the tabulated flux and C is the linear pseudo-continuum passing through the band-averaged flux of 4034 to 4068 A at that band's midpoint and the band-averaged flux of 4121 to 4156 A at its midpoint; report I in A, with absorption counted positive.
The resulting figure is 1.5 A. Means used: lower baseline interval 32.2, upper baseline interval 33.9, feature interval 31.9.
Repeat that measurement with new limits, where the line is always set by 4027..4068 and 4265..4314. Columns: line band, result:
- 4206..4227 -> -1.7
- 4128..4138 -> -0.9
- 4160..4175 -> 0.1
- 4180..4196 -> -0.4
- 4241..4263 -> -2.1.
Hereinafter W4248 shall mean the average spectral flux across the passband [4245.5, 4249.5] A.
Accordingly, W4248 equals 36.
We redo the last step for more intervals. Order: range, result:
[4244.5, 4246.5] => 38.2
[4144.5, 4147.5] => 33.1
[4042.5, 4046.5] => 32.2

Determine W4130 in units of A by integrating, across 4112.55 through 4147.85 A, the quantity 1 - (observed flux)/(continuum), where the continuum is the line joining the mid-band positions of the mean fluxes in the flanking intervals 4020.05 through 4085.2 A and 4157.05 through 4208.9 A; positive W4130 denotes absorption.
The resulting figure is -2.09 A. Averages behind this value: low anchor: 33.3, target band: 35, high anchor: 32.8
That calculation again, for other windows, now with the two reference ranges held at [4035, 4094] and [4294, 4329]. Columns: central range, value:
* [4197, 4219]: -1.2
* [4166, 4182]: -0.1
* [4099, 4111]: 1.4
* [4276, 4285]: -1.2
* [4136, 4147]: -0.8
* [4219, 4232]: -0.8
